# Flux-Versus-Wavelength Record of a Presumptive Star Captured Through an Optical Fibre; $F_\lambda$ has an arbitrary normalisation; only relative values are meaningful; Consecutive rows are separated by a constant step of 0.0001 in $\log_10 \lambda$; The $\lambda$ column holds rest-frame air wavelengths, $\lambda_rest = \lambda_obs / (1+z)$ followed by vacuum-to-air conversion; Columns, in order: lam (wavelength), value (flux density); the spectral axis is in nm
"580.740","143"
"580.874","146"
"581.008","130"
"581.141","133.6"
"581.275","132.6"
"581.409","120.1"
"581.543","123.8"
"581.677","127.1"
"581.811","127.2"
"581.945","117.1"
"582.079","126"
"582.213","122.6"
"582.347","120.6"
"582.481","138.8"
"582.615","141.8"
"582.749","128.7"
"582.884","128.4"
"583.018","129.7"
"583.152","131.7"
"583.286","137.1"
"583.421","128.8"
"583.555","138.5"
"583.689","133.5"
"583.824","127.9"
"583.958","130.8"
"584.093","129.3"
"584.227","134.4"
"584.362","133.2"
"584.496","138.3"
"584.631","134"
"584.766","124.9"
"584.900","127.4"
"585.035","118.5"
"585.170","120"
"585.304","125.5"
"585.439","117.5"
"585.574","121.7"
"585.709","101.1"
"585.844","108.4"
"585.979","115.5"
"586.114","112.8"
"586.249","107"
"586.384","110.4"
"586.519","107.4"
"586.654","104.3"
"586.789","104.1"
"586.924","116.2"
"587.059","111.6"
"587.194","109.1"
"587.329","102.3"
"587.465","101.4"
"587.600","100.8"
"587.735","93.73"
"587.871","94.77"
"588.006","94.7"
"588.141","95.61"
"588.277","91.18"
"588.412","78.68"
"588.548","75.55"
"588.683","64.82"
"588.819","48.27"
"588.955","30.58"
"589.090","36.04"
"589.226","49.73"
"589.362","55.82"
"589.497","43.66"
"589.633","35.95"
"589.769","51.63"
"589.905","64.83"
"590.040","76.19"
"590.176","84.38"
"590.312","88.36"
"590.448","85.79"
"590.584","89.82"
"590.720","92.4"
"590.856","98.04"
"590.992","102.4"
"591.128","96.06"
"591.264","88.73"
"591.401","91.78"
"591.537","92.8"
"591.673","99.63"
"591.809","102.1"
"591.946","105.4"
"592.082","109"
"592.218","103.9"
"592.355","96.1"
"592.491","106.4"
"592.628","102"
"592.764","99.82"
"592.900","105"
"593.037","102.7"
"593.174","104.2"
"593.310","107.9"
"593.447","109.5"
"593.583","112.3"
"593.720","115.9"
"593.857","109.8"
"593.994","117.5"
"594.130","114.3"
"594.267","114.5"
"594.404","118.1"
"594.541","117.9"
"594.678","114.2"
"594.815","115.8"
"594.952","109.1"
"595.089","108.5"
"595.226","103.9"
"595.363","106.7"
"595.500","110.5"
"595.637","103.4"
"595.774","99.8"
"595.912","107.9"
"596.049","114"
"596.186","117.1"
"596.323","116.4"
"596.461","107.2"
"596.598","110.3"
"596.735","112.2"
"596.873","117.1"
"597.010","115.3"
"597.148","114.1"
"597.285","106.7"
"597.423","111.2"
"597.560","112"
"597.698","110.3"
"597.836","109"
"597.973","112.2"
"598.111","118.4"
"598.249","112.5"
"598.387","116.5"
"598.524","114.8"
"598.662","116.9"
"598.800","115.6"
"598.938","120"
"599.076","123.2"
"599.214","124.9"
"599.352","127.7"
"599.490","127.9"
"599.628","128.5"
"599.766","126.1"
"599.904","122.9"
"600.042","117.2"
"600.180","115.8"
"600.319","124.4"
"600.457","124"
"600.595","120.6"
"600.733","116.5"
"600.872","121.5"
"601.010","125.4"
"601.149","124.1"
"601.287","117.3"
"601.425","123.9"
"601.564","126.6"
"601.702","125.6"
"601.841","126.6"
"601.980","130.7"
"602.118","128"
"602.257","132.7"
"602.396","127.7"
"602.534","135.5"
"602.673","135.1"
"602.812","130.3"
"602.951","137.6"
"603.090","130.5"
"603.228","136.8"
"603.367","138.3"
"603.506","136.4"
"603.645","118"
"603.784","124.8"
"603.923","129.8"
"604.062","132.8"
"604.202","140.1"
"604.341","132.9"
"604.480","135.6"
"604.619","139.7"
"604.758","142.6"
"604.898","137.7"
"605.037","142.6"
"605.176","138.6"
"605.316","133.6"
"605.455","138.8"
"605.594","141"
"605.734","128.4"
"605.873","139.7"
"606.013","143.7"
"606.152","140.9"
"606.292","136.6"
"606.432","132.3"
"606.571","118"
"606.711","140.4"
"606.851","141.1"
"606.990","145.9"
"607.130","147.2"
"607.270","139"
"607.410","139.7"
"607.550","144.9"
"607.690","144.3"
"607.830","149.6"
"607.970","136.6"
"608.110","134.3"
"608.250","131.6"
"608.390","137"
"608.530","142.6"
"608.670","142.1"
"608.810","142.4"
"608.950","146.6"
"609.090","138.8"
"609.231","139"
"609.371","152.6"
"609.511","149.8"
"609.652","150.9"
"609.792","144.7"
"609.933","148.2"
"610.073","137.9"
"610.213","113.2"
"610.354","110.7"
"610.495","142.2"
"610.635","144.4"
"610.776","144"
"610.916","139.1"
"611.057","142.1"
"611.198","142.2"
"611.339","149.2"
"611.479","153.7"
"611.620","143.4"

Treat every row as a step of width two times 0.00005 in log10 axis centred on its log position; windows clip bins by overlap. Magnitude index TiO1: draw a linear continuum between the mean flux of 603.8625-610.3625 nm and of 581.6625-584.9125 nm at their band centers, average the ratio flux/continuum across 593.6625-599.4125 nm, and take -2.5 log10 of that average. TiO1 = 0.19 mag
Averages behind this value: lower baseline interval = 130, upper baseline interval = 139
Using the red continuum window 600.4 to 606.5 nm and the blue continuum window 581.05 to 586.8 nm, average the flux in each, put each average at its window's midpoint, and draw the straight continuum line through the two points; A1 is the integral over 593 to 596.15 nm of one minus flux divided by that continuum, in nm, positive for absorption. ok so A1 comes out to 0.441 nm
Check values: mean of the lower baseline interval 124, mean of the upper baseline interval 132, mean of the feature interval 111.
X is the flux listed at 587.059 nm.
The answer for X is 111.6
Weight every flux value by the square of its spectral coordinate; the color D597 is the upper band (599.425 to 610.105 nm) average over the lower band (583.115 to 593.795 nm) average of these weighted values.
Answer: 1.42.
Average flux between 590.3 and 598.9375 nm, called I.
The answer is 108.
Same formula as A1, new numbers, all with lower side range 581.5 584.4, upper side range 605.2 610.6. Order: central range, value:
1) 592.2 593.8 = 0.336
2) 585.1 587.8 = 0.445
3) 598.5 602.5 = 0.377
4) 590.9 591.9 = 0.275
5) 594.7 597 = 0.418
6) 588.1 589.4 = 0.688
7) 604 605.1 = -0.001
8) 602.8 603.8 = 0.039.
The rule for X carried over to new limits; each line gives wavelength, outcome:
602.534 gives 135.5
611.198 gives 142.2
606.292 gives 136.6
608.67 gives 142.1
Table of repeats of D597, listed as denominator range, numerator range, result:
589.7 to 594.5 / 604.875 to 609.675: 1.49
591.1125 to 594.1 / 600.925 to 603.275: 1.28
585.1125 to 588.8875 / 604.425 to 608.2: 1.47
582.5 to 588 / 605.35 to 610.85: 1.26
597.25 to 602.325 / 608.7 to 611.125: 1.20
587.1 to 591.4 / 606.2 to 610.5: 1.89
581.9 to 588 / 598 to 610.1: 1.18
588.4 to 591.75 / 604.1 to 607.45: 2.00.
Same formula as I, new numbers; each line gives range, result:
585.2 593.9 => 93.2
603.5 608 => 137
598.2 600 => 121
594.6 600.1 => 114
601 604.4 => 130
